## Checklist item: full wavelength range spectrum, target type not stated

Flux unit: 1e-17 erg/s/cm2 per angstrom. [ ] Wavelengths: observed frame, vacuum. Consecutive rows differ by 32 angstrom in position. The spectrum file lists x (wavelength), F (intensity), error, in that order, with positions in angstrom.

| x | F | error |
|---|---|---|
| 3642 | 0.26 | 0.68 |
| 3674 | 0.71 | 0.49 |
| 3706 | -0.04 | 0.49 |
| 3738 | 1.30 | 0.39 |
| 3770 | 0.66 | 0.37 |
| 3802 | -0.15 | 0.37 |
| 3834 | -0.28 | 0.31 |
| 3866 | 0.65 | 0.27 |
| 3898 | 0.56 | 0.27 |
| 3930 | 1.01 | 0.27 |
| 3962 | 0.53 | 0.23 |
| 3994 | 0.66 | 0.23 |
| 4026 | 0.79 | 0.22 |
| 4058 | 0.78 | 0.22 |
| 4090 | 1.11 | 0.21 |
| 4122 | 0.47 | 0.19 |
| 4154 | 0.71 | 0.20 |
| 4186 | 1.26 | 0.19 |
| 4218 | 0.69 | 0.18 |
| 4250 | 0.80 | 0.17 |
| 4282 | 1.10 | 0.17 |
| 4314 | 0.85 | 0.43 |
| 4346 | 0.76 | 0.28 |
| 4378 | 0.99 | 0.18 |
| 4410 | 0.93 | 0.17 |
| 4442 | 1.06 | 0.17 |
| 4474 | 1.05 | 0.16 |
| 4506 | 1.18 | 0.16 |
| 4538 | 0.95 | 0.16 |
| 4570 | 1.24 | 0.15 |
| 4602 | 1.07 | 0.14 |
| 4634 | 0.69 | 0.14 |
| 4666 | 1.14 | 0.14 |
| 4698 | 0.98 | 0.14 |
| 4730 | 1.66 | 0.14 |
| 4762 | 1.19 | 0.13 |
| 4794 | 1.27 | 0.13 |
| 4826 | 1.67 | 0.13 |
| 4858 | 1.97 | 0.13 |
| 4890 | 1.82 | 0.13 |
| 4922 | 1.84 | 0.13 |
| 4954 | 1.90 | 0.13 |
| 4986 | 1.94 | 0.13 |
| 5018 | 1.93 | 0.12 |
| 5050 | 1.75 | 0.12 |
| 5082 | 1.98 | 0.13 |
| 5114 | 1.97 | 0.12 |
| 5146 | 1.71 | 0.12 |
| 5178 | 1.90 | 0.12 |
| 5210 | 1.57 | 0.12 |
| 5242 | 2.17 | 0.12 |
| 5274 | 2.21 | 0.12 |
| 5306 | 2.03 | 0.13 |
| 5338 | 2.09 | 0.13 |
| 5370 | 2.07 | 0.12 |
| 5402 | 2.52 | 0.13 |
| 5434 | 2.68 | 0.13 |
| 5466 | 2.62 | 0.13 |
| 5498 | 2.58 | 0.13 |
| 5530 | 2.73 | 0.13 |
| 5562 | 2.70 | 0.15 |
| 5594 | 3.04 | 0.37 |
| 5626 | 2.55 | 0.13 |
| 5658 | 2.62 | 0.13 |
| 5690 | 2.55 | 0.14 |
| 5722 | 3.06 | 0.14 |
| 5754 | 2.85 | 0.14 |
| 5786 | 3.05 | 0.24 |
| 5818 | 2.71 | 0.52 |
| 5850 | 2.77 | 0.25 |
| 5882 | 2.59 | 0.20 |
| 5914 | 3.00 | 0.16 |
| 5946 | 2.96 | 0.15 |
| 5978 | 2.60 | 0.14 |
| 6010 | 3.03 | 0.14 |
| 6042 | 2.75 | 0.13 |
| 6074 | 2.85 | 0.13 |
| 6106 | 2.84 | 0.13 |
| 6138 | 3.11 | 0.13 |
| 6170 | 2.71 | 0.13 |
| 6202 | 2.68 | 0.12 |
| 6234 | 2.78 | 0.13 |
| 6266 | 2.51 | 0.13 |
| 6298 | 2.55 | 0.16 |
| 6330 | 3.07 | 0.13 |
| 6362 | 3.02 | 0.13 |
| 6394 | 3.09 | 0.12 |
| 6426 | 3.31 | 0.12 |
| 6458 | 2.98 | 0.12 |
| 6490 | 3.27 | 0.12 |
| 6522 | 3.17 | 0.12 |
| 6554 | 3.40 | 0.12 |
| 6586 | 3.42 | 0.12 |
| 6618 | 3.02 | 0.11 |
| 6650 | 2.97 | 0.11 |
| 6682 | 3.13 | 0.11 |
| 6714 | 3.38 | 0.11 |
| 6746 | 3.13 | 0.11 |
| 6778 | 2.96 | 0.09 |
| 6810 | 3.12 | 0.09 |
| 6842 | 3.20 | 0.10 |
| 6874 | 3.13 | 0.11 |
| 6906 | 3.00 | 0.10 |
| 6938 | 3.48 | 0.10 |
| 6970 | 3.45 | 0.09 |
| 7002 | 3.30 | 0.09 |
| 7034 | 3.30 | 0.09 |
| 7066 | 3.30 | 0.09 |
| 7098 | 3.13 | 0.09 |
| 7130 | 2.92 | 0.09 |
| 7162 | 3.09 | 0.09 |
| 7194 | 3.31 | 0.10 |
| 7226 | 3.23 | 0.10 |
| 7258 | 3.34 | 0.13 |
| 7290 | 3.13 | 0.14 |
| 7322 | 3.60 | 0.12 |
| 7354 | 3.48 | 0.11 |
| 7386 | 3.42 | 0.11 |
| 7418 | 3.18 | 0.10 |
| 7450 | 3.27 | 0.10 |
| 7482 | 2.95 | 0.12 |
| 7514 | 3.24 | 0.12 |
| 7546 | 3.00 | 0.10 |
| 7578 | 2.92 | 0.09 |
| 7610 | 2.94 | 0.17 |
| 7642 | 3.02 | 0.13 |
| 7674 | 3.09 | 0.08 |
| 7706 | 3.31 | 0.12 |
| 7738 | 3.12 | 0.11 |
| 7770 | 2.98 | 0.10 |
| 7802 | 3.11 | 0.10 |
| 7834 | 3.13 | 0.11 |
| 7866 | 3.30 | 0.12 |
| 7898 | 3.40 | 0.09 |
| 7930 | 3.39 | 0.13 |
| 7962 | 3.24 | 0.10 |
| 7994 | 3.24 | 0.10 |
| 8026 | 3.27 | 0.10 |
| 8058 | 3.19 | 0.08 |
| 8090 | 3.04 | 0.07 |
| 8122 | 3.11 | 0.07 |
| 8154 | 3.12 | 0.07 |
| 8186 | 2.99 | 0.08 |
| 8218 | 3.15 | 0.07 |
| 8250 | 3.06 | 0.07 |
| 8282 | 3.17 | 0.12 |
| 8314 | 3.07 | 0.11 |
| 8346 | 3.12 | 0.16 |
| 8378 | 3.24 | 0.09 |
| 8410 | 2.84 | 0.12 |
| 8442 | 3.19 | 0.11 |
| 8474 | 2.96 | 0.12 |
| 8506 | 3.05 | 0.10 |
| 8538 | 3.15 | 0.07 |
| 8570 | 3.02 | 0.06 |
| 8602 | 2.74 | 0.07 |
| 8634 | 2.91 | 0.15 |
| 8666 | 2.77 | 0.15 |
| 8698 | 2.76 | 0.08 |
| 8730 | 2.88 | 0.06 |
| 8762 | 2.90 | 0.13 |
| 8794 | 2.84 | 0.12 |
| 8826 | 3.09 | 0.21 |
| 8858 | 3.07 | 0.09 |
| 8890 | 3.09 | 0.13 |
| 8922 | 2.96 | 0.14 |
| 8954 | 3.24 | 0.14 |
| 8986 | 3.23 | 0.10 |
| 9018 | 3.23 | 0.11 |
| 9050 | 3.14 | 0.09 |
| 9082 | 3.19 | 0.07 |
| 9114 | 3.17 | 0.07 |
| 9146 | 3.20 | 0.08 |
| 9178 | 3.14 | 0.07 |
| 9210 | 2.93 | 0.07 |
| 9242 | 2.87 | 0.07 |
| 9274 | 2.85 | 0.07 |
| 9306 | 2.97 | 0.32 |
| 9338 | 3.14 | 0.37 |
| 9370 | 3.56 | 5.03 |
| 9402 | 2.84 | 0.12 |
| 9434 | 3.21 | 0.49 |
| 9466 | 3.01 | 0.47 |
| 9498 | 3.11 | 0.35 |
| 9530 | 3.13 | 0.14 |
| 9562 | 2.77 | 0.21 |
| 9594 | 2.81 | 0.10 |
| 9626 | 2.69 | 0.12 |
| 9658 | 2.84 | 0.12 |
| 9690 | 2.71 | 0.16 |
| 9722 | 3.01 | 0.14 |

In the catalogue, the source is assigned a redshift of 0.21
